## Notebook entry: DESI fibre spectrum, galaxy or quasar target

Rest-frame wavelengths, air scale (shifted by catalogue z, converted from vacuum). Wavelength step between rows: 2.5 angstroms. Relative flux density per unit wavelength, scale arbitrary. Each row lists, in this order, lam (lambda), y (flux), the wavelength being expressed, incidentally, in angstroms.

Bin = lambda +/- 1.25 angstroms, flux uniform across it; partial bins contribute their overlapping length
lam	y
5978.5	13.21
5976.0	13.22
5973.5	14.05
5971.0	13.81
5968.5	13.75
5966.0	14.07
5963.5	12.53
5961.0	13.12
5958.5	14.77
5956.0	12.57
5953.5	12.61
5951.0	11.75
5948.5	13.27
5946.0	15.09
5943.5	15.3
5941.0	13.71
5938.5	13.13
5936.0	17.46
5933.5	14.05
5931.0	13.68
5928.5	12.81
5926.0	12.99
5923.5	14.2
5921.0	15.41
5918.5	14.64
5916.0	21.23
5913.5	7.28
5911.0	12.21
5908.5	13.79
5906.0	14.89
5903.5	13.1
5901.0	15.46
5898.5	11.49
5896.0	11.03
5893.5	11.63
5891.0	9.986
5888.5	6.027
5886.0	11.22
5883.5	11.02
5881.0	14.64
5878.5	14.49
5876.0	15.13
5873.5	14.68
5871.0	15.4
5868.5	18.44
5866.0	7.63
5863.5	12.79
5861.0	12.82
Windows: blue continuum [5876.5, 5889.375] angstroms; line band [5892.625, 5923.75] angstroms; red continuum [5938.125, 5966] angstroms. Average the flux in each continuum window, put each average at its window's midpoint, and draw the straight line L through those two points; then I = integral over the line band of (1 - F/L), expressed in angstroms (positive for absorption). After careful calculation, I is -2.8 angstroms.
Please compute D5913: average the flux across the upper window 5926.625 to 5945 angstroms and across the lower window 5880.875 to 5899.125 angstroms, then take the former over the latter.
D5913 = 1.34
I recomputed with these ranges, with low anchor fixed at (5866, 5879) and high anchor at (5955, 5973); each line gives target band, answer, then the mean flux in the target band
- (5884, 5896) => 3.87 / 9.93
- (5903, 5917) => 0.69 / 13.7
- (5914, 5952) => -1.17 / 14.5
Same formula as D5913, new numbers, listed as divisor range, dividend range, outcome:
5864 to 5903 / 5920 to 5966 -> 1.10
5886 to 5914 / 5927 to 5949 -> 1.23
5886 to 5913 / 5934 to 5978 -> 1.17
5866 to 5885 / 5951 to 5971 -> 0.93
